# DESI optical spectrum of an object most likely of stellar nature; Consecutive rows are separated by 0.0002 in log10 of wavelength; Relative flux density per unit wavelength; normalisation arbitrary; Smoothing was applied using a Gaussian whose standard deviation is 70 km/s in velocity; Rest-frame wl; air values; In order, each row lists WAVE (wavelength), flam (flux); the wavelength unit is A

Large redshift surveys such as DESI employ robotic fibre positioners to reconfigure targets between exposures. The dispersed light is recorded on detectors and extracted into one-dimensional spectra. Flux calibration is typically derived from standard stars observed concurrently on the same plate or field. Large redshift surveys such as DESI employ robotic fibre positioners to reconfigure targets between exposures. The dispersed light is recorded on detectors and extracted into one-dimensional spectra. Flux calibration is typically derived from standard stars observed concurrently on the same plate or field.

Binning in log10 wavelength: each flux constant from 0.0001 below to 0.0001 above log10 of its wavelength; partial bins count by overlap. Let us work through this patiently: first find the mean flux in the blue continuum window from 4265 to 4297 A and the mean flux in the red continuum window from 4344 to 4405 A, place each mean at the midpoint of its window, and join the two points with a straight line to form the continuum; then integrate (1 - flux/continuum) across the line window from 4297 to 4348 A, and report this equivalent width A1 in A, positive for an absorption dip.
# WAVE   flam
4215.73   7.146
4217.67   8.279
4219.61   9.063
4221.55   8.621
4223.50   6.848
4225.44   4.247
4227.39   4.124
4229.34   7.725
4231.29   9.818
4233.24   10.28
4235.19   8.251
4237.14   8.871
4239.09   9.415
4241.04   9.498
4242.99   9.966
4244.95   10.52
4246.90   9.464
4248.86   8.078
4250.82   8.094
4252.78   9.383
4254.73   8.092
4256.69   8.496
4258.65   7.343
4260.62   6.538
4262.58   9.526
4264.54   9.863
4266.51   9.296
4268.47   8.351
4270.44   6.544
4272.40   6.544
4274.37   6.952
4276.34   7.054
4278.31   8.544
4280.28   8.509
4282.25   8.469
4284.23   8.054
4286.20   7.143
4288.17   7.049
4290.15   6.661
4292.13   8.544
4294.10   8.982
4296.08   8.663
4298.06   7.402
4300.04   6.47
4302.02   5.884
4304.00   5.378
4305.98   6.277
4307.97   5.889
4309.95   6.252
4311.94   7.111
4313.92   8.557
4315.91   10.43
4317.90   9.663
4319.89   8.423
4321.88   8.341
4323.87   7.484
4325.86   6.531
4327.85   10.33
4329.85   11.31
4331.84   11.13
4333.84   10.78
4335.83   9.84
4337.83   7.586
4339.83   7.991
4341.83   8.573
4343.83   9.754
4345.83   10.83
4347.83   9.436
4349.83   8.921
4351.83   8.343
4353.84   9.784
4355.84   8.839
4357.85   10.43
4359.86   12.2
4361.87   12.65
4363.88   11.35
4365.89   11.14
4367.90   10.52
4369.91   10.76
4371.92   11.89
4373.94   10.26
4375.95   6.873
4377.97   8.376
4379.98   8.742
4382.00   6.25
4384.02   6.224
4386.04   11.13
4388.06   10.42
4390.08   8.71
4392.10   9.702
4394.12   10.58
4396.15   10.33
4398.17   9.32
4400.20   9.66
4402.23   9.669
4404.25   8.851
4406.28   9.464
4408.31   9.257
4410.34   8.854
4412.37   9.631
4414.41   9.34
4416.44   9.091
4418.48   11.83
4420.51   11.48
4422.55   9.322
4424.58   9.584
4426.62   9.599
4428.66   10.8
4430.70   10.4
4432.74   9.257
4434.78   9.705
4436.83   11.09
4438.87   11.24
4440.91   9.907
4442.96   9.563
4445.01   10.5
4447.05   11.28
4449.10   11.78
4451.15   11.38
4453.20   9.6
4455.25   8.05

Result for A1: 2.2 A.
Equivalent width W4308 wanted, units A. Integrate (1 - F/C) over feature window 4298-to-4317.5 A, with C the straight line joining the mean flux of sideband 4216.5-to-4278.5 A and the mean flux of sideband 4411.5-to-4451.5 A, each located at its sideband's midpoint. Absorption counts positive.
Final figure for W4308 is 4.1 A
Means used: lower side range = 8.23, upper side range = 10.3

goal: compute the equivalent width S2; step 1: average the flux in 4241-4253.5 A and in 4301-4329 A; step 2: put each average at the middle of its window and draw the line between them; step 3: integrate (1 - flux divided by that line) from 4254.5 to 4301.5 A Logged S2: 3.7 A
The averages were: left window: 9.26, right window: 7.63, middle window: 7.85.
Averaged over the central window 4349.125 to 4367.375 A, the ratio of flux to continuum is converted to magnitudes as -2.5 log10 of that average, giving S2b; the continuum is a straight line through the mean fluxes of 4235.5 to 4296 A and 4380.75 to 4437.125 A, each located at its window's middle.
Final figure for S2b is -0.14 mag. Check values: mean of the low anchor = 8.33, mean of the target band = 10.4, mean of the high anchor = 9.6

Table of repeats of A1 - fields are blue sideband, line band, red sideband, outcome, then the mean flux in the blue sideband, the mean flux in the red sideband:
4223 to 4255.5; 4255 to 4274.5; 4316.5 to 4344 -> 1.41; 8.42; 9.12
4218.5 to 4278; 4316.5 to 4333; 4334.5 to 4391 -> -0.12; 8.23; 9.57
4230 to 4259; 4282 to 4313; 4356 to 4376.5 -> 8.53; 9.06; 10.8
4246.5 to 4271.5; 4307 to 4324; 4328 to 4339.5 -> 2.78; 8.36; 10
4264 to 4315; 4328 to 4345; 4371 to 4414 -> -2.88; 7.46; 9.24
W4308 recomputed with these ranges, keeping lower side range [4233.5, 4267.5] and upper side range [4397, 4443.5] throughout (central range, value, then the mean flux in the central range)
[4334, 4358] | 0.61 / 9.21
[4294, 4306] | 2.95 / 6.92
